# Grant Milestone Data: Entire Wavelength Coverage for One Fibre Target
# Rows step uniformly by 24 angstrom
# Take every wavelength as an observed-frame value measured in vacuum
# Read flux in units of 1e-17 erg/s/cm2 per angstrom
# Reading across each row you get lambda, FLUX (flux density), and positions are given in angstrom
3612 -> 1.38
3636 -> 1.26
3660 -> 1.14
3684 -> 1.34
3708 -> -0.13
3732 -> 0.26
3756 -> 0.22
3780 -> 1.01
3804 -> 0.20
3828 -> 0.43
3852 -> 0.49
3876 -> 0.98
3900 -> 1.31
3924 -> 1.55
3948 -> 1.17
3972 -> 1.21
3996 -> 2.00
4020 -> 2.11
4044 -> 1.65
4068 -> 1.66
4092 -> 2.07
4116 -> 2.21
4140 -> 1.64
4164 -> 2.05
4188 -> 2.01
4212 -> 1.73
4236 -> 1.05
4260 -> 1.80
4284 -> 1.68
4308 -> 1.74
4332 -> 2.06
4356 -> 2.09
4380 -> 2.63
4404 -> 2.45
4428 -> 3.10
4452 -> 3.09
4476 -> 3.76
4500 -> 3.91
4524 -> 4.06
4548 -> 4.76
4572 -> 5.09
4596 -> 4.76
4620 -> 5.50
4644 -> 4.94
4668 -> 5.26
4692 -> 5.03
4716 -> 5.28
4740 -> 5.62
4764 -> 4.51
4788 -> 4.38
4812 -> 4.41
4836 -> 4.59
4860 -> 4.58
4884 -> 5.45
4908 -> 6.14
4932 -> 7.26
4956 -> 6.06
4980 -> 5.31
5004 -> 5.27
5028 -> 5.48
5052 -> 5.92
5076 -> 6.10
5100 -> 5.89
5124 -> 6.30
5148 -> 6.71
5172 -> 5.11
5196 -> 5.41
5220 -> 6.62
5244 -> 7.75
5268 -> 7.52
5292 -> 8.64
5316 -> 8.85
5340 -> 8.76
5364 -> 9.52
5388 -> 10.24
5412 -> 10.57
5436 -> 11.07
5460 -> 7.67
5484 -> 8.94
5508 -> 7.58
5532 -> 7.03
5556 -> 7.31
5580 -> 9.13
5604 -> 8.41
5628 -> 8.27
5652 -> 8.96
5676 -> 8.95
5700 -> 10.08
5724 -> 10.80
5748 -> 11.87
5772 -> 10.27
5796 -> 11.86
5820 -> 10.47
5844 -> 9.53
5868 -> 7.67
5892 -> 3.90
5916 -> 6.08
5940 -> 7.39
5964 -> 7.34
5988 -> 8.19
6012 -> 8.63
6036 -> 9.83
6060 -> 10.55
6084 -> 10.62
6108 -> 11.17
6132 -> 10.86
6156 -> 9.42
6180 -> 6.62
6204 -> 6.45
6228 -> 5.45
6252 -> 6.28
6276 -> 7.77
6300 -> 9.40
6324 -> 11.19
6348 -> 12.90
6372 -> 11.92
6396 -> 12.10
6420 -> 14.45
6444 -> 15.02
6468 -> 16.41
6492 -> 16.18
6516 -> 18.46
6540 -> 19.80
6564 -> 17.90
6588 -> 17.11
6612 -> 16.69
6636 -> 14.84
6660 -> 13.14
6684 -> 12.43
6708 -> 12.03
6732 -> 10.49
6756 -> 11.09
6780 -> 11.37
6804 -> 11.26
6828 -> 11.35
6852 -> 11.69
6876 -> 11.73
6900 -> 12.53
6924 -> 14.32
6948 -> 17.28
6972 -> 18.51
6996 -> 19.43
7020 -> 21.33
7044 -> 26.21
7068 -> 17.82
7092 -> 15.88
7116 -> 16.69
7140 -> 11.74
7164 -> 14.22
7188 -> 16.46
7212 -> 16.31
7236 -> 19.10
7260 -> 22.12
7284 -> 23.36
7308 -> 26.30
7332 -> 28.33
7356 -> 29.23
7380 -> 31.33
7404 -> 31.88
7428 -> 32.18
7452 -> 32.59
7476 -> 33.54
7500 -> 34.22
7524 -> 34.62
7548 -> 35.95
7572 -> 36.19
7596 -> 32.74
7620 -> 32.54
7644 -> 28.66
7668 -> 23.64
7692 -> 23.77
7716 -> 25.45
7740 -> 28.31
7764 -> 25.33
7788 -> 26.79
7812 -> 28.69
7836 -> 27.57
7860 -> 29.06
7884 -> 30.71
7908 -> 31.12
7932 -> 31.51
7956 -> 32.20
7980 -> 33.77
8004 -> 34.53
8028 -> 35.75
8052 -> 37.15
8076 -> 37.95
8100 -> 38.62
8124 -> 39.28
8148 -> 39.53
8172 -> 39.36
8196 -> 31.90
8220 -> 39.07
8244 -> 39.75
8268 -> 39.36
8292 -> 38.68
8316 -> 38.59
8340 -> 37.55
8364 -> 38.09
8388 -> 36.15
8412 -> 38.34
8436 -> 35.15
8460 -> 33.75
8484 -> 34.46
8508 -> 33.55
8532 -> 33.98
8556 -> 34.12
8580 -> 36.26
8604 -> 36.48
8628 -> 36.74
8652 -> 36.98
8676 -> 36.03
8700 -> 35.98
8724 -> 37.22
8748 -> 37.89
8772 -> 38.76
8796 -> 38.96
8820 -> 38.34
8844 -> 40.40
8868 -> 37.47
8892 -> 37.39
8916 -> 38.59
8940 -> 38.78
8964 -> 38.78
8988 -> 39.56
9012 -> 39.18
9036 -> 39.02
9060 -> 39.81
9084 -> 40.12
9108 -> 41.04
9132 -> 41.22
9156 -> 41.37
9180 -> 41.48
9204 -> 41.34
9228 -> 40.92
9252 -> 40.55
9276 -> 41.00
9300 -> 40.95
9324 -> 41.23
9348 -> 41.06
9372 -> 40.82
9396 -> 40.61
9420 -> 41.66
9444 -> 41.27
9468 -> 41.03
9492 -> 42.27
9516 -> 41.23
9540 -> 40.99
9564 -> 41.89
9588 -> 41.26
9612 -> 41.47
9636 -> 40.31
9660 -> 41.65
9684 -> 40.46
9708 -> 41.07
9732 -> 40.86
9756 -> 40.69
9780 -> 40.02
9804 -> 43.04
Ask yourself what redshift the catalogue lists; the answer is 0.00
